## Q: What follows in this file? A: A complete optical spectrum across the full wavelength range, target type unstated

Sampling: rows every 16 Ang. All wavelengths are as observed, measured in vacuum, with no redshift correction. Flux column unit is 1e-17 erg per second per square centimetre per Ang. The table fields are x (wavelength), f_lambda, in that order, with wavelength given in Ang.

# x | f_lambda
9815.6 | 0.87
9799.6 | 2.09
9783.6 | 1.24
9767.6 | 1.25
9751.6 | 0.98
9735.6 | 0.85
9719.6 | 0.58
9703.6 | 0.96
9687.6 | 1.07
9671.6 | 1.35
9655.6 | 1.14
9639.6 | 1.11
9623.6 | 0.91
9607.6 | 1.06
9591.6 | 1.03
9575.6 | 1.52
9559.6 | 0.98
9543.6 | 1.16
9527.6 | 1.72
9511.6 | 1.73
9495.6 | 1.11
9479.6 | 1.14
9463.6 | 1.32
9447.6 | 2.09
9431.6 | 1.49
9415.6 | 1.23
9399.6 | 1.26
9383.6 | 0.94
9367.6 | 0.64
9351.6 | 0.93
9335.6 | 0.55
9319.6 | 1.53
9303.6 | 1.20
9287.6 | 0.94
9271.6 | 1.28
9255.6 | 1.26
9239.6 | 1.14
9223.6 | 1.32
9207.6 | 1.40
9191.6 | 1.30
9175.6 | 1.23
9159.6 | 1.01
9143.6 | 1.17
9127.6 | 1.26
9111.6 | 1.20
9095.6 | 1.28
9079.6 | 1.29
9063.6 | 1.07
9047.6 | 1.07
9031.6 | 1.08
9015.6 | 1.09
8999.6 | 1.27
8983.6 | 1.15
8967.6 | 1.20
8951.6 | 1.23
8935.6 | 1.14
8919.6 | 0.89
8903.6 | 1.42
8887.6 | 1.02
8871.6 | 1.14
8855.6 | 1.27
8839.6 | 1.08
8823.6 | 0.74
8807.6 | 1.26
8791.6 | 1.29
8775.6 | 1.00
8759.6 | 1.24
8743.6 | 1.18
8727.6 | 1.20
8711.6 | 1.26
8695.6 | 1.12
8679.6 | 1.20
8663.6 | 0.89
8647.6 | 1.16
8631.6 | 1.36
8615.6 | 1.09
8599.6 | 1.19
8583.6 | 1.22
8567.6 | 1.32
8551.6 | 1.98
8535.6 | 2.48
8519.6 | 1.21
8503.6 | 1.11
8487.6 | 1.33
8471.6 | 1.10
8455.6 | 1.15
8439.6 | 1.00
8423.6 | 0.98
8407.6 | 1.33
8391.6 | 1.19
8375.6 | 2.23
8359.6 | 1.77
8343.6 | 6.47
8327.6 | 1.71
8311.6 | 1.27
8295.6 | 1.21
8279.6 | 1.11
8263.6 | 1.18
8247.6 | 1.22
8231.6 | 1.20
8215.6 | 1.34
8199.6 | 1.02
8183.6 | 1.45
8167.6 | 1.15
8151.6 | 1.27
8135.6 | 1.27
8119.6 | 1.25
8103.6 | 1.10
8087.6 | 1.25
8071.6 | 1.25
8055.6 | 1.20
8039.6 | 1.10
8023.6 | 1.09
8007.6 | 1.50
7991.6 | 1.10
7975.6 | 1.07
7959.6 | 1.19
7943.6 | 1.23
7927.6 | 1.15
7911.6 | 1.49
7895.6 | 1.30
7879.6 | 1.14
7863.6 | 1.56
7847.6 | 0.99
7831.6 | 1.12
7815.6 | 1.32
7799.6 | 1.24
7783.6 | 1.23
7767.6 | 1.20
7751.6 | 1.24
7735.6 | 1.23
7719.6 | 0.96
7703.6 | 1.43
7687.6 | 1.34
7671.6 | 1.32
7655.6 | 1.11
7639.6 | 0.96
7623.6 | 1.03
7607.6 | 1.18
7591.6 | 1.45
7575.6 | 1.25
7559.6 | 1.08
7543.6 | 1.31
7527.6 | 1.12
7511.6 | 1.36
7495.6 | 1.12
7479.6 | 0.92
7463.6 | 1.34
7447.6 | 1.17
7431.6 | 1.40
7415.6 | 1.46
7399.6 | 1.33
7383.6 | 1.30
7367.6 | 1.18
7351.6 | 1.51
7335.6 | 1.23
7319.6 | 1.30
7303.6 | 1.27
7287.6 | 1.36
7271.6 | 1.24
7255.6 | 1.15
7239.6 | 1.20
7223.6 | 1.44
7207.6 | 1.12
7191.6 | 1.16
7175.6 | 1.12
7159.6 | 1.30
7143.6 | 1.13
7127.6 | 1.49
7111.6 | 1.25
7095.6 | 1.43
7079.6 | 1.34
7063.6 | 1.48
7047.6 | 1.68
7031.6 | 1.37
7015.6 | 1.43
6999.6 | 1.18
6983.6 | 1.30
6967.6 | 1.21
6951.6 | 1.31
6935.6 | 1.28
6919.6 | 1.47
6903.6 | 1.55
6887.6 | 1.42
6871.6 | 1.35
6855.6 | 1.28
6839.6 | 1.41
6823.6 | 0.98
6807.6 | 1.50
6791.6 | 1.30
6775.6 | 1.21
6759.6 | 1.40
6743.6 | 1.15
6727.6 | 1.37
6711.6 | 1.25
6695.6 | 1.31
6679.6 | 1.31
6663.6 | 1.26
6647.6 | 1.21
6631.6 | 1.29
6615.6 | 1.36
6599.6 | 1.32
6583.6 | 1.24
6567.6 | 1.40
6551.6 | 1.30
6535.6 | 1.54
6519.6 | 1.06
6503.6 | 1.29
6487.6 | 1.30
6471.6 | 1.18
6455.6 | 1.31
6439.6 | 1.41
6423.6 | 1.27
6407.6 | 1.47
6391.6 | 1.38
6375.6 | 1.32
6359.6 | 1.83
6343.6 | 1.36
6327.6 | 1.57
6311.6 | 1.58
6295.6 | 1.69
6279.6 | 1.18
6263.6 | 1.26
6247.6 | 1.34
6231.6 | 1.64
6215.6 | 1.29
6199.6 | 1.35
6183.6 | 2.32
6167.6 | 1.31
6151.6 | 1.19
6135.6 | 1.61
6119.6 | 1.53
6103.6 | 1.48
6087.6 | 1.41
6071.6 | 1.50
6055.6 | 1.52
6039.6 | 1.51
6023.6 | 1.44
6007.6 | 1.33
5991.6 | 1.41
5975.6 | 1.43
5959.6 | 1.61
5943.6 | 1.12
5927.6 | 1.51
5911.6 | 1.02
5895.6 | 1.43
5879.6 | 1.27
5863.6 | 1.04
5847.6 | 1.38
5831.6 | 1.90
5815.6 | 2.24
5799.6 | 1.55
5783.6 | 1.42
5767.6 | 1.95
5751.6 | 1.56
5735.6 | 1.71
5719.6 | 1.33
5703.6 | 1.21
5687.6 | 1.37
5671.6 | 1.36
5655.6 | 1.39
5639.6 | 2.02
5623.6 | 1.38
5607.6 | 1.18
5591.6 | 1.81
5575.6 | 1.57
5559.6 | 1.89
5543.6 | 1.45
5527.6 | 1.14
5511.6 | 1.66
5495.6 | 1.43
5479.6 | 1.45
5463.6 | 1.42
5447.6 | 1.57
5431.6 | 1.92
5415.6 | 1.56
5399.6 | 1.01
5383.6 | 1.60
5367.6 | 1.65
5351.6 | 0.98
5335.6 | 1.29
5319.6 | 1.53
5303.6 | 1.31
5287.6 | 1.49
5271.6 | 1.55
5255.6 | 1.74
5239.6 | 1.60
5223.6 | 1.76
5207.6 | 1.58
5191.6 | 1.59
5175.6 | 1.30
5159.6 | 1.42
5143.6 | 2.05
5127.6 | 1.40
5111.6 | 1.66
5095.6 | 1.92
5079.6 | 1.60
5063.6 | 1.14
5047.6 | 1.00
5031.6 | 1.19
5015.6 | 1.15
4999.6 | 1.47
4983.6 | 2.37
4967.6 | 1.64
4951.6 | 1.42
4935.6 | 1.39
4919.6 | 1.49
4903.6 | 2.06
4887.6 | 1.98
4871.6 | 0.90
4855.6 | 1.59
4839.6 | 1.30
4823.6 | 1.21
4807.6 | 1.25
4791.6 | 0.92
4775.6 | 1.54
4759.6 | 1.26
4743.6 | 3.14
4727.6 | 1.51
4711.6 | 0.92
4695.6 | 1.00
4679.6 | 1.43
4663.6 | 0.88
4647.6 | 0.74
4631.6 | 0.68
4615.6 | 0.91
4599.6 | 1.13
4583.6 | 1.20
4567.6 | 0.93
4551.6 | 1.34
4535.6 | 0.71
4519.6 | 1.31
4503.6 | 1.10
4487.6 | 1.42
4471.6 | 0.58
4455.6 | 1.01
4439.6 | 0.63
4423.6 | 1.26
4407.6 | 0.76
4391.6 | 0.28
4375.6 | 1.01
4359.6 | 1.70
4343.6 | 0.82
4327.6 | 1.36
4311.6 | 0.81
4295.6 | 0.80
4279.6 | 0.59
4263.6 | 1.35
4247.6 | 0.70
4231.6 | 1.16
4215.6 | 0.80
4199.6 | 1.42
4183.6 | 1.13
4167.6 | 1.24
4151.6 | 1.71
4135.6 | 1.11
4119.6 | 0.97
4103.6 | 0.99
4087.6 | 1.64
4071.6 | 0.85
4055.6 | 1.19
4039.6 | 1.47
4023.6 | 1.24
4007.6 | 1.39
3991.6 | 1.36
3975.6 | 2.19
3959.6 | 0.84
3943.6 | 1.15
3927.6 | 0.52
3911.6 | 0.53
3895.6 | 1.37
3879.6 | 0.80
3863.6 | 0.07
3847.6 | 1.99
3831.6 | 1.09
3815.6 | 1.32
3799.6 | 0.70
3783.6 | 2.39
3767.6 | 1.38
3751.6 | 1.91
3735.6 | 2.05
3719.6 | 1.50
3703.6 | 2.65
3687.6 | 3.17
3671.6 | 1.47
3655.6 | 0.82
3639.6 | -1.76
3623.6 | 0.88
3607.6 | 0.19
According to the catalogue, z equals 0.271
